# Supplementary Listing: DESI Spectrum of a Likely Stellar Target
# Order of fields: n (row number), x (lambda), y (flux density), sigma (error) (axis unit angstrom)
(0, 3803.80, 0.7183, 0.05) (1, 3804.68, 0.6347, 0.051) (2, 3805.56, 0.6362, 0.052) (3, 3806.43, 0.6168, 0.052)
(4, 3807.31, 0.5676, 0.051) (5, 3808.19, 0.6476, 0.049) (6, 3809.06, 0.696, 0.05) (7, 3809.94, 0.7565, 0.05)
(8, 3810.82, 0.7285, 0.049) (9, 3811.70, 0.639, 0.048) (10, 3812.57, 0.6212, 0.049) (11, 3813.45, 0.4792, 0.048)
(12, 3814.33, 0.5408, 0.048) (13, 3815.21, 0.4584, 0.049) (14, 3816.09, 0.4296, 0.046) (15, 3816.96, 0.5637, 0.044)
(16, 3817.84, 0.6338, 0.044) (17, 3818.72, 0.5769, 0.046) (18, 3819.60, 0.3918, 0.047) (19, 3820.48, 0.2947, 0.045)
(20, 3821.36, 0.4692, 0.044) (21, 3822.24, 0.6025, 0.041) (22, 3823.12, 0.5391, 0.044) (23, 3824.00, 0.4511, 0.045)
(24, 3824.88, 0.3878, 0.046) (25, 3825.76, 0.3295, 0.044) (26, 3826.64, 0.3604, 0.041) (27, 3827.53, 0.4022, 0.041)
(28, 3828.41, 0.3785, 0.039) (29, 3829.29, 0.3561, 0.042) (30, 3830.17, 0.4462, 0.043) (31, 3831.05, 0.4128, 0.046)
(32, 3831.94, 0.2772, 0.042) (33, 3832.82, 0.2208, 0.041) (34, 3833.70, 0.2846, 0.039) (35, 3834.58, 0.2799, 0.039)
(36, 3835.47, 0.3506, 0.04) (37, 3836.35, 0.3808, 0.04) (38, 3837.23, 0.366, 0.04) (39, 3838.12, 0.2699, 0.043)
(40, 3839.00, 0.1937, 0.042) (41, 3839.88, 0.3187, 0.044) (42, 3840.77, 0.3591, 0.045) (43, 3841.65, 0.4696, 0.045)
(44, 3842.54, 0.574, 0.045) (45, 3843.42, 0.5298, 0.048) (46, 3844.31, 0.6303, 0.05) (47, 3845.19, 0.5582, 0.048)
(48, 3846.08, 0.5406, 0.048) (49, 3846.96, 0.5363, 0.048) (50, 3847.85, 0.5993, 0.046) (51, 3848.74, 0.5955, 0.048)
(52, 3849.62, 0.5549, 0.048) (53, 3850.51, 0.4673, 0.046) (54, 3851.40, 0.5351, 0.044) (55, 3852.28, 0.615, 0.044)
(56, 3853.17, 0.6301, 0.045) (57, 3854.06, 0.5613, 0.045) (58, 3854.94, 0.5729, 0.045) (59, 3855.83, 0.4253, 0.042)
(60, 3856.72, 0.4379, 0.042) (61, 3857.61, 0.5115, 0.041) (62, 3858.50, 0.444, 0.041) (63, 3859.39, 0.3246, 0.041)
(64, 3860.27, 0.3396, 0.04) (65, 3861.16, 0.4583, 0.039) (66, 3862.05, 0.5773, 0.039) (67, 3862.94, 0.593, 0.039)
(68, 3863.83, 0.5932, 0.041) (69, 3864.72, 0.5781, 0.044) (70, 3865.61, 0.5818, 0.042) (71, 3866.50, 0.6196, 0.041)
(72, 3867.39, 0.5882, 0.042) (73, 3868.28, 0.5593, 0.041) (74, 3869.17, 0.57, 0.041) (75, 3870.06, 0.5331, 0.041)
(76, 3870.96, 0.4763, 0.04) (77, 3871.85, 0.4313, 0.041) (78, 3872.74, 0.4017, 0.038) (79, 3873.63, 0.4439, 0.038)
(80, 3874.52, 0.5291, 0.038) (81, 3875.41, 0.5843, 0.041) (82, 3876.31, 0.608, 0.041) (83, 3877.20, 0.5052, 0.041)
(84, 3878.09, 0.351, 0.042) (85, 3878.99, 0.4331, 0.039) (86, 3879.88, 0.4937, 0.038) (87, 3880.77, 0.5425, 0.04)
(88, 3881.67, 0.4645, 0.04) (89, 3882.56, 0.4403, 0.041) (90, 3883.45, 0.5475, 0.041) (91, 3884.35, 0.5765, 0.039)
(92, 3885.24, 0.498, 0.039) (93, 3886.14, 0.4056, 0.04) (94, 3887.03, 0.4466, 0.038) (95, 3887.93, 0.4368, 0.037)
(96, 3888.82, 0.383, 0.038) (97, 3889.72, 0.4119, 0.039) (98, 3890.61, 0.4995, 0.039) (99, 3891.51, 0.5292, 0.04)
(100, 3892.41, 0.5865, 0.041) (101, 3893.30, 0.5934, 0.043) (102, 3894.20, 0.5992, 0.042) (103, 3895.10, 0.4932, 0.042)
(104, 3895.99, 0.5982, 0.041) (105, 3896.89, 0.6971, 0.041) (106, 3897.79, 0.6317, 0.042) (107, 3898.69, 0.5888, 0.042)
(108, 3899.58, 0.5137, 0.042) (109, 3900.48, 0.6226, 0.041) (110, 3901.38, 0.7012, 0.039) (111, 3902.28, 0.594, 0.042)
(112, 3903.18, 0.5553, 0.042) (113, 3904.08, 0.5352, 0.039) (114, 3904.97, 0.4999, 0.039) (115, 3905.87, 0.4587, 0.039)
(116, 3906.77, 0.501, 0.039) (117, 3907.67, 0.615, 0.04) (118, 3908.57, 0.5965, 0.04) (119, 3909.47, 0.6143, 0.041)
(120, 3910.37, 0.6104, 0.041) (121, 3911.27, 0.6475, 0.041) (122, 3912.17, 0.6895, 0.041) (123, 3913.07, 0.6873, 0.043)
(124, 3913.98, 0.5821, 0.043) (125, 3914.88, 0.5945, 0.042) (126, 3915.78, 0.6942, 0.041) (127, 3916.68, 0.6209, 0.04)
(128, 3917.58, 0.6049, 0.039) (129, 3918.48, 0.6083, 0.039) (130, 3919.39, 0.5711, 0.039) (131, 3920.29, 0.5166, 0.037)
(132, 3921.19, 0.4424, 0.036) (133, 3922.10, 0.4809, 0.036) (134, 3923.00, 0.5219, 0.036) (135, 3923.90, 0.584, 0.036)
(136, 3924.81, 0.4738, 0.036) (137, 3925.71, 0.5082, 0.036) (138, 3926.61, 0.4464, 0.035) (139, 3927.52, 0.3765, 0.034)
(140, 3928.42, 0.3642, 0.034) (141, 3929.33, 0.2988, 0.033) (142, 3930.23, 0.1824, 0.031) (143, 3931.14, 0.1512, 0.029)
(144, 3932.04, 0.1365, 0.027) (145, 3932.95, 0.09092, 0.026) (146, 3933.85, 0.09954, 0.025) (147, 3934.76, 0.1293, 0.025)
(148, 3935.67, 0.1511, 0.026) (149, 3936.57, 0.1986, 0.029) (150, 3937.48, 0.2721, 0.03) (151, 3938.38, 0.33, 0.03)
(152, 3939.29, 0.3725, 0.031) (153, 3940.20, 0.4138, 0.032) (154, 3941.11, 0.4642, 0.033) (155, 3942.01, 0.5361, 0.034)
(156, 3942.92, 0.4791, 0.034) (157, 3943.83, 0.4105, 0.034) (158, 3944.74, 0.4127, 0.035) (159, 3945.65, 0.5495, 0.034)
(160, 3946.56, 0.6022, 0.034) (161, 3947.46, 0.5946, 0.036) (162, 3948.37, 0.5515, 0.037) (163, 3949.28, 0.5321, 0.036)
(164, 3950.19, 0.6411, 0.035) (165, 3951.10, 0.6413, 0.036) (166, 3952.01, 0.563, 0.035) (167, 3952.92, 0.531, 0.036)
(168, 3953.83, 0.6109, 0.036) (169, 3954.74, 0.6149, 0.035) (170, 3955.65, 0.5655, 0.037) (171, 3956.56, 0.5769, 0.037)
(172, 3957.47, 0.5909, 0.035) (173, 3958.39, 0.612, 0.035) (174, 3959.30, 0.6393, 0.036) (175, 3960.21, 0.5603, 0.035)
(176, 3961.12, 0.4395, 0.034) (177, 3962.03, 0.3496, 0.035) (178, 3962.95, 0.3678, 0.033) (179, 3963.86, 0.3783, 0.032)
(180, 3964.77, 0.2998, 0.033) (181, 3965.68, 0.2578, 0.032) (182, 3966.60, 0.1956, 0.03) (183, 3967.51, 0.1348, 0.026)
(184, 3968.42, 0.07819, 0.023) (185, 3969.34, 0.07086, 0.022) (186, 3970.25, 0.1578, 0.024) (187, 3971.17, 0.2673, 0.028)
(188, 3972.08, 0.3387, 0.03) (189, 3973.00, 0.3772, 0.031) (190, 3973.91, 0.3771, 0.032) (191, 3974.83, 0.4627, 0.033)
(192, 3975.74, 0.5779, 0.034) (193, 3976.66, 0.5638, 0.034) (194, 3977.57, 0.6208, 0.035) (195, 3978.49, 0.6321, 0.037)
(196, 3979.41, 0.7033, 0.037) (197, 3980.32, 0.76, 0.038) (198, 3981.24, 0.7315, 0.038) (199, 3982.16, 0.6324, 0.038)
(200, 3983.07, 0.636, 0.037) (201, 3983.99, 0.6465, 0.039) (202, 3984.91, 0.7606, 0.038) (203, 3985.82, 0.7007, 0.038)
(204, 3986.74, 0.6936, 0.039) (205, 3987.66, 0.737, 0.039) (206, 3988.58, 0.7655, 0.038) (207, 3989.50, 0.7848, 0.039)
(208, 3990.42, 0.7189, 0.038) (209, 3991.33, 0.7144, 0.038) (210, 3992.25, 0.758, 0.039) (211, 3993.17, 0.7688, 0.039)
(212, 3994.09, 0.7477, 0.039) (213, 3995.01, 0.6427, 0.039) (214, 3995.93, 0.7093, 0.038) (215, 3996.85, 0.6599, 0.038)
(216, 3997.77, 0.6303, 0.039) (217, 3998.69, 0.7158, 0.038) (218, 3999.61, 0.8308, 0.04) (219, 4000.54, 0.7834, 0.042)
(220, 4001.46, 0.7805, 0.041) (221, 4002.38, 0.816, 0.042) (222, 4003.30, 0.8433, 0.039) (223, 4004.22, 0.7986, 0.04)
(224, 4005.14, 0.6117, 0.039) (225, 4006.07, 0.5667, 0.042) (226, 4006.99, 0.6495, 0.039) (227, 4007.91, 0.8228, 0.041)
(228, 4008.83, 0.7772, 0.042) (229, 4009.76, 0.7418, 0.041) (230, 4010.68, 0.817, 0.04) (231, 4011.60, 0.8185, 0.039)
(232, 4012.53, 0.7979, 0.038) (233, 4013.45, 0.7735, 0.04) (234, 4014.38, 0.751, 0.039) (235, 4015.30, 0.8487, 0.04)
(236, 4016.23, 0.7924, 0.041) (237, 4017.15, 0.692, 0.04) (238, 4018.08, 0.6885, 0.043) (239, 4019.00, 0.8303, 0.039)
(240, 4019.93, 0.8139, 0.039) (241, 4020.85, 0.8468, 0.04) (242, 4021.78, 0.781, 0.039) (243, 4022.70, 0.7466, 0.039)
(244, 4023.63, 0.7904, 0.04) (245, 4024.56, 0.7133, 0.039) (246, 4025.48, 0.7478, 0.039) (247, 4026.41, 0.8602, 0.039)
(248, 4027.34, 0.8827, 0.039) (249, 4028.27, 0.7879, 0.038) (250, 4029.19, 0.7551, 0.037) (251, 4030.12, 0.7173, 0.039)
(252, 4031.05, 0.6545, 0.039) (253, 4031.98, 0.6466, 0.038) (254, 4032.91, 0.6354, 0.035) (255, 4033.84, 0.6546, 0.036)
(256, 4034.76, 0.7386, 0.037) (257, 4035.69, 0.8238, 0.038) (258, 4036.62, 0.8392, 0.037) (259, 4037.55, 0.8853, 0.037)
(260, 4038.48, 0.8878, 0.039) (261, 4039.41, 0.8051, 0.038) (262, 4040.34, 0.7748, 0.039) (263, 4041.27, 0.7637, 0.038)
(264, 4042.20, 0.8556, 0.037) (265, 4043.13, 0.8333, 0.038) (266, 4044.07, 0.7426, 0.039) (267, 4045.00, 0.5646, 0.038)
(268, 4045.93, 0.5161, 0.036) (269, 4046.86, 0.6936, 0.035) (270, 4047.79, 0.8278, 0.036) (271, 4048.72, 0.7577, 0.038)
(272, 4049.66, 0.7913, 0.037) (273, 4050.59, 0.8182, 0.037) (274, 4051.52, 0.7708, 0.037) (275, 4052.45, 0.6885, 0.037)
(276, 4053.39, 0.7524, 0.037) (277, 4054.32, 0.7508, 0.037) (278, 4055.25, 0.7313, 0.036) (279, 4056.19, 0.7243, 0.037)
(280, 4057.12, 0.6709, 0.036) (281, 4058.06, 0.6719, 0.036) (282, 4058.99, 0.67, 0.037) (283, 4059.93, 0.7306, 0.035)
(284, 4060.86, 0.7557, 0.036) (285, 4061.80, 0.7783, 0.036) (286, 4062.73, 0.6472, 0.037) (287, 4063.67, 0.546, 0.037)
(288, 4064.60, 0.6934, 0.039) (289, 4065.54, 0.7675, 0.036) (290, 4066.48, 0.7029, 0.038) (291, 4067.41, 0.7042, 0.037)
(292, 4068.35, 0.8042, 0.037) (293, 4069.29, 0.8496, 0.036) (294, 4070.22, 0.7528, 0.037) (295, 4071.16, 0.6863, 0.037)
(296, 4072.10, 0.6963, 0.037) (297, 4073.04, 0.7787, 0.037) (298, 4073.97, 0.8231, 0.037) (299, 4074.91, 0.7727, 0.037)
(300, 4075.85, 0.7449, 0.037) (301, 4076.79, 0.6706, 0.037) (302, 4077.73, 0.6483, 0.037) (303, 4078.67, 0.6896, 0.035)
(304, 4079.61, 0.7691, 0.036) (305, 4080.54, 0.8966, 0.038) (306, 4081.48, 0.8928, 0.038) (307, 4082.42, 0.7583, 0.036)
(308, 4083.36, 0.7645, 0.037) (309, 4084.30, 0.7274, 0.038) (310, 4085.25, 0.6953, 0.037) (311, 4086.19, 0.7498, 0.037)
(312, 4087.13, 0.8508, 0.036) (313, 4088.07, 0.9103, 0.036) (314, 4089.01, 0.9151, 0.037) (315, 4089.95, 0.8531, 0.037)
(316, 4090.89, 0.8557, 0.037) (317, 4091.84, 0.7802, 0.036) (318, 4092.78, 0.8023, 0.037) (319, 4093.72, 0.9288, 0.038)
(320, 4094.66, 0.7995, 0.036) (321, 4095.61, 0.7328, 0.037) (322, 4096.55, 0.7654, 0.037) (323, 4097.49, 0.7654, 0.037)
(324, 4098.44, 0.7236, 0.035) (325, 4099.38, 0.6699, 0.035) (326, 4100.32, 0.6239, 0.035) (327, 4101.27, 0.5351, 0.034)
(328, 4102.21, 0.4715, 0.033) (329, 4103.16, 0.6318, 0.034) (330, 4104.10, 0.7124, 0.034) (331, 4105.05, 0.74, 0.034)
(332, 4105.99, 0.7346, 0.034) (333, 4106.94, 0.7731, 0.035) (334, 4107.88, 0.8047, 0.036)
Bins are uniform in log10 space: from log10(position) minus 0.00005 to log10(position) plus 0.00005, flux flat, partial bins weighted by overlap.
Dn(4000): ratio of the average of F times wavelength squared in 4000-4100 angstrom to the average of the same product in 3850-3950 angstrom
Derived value 1.66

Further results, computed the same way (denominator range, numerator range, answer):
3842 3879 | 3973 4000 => 1.37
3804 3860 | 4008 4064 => 1.73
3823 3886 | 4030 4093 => 1.78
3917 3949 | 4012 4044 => 2.04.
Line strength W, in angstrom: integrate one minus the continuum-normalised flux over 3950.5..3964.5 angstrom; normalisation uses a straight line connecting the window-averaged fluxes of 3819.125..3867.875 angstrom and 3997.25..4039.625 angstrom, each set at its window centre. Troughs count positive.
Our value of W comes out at 2.6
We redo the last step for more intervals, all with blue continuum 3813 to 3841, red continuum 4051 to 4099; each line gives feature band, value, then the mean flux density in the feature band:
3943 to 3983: 7.7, 0.48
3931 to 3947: 6.8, 0.325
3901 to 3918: -2.6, 0.6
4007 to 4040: -4.4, 0.774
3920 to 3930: 1.7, 0.449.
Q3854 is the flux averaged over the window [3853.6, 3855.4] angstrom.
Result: 0.567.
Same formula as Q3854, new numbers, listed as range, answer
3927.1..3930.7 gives 0.304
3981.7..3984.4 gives 0.639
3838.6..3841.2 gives 0.292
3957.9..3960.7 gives 0.601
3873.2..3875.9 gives 0.52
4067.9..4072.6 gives 0.757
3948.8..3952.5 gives 0.593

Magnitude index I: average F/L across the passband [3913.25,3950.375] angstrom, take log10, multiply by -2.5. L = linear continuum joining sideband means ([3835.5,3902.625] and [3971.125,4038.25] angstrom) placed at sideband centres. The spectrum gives 0.37 mag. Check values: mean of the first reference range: 0.509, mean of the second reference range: 0.716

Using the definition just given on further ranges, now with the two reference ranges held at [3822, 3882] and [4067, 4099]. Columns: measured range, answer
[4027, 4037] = -0.038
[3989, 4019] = -0.111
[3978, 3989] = -0.085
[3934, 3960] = 0.239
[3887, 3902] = -0.050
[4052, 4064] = 0.066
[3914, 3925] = -0.004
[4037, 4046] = -0.072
